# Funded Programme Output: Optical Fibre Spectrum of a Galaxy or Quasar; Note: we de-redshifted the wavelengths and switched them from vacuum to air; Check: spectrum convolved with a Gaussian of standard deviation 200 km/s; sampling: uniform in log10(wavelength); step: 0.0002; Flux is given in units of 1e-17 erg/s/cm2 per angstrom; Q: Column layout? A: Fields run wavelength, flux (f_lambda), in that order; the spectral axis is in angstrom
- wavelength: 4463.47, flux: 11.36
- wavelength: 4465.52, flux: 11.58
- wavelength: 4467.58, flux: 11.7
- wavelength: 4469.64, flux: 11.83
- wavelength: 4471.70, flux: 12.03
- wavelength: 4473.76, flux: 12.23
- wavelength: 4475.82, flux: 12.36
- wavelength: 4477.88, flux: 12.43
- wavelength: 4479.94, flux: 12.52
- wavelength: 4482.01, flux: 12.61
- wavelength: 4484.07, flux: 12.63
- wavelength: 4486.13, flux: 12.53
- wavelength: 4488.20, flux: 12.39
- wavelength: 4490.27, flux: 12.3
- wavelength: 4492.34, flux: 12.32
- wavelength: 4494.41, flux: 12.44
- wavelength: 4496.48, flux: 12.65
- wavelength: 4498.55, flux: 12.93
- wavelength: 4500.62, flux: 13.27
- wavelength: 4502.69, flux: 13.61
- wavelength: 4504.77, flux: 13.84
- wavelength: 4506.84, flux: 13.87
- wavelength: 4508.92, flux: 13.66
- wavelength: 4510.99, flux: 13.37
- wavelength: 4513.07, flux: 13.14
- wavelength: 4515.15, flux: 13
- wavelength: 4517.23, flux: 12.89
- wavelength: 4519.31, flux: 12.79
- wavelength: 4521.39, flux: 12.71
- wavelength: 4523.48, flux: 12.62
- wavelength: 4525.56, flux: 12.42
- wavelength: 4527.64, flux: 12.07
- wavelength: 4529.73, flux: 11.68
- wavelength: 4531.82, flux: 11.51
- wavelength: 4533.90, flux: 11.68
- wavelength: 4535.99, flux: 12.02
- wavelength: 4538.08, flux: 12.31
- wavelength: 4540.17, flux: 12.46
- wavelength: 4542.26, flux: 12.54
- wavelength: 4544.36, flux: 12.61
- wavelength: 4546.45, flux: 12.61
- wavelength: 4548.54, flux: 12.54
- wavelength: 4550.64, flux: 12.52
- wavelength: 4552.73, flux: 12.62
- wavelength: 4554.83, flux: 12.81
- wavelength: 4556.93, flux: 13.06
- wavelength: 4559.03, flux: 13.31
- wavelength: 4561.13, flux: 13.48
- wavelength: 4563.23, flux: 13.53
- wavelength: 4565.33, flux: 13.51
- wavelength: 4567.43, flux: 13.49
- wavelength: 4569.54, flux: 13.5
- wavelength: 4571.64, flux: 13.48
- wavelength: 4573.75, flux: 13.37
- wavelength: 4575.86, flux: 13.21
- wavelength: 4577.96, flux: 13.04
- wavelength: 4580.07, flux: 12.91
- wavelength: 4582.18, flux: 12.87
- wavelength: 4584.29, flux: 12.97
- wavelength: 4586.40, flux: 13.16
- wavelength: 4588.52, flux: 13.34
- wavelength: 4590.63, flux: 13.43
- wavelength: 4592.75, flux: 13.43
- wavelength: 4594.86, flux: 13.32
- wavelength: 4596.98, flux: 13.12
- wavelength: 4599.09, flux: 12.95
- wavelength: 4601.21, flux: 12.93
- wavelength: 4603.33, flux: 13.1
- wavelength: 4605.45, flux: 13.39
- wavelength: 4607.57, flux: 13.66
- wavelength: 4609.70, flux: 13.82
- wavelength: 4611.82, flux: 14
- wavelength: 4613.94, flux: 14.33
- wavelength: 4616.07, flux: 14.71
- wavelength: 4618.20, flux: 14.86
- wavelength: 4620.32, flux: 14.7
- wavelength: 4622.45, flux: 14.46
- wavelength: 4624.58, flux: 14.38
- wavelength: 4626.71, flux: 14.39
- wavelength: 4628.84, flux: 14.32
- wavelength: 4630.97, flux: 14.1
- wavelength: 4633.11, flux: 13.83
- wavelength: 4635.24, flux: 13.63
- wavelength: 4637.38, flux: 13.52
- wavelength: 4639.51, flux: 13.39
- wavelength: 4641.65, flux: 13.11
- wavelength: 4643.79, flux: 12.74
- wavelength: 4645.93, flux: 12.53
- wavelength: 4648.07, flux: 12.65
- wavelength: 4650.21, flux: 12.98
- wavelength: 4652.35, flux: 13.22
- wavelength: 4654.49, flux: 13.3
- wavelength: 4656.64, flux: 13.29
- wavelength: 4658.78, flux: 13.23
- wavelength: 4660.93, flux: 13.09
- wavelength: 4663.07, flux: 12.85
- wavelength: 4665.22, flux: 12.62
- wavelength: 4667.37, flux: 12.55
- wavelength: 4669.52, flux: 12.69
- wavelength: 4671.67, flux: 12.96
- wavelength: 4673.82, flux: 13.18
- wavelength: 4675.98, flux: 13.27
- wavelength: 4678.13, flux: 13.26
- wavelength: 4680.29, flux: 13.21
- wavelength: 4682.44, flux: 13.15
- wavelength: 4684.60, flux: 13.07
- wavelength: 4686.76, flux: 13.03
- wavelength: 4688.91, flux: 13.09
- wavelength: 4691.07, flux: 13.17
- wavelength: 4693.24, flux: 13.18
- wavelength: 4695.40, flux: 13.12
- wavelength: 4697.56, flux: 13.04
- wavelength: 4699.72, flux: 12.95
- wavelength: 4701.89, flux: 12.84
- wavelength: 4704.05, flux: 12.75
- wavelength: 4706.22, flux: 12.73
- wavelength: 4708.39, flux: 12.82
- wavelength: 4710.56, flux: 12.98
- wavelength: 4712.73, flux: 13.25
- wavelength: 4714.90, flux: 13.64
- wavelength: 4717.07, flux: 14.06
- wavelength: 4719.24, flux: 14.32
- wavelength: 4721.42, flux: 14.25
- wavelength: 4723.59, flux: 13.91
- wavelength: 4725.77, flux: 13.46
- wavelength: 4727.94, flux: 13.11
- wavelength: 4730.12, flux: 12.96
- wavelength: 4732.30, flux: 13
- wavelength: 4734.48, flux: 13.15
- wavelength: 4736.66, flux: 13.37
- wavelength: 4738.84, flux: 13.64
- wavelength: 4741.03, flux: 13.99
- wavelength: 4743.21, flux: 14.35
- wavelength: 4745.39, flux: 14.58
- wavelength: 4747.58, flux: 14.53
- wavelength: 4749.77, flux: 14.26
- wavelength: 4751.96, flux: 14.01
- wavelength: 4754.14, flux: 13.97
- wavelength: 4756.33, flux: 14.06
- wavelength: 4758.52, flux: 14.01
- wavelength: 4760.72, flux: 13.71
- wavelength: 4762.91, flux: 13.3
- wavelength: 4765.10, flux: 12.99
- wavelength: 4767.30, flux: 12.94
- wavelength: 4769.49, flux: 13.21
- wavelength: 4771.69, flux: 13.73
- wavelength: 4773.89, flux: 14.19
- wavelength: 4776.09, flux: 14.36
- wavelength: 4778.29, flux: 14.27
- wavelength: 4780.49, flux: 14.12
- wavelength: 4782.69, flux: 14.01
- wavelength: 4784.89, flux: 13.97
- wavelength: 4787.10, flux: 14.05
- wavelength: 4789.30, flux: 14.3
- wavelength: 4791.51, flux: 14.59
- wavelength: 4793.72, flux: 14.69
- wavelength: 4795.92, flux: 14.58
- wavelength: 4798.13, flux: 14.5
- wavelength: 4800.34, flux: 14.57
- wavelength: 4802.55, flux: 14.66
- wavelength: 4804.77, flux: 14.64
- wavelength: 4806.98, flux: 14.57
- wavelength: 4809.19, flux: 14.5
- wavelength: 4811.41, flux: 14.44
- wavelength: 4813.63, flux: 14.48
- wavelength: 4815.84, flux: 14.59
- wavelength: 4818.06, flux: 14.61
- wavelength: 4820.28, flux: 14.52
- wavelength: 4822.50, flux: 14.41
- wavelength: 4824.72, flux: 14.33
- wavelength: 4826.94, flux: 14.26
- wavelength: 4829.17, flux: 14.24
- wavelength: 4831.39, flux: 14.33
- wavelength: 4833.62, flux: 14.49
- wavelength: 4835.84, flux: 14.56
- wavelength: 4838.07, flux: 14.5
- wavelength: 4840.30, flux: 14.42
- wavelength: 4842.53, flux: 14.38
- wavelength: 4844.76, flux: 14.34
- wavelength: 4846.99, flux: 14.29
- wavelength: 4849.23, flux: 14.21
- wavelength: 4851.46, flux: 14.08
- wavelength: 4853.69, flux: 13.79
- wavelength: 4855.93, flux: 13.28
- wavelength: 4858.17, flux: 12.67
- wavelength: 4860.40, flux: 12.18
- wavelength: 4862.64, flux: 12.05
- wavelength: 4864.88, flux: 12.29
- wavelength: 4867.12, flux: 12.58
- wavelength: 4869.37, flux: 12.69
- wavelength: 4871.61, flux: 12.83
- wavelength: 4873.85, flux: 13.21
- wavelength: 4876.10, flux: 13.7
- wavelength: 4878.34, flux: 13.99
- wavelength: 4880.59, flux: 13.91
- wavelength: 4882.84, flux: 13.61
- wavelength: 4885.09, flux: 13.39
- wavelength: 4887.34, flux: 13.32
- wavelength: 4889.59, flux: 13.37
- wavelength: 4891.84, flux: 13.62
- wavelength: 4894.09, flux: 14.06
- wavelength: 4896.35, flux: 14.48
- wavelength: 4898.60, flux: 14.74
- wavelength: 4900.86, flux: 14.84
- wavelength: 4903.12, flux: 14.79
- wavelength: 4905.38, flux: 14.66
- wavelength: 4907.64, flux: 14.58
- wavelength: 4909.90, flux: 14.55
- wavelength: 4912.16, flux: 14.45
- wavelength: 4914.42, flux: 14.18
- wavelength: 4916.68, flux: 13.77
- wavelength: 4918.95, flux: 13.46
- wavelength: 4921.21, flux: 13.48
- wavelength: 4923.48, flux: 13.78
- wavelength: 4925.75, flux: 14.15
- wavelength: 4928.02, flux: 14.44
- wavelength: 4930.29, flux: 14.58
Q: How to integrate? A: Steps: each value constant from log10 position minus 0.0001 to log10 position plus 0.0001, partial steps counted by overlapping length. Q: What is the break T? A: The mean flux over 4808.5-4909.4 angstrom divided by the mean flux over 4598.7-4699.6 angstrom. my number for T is 1.0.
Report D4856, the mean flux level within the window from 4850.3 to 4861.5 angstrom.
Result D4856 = 13.2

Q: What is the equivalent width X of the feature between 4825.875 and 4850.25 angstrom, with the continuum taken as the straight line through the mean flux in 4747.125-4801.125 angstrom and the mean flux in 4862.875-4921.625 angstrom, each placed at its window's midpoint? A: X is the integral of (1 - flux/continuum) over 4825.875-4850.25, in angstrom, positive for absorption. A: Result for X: -0.8 angstrom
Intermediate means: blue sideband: 14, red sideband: 13.8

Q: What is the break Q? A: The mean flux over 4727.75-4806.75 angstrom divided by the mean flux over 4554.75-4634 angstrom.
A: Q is 1.03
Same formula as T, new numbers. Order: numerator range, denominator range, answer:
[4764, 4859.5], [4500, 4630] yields 1.07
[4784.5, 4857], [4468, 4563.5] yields 1.14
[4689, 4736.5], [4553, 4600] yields 1.00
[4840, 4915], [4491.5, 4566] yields 1.07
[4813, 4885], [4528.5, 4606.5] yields 1.07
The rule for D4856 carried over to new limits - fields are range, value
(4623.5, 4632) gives 14.3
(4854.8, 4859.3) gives 13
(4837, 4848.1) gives 14.4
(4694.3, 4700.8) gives 13.1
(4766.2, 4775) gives 13.5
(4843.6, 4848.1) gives 14.3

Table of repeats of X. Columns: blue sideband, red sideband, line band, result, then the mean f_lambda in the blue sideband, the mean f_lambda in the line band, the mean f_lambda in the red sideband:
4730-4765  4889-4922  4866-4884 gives 1.06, 13.8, 13.3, 14.2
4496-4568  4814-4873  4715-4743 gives -0.37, 12.8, 13.6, 13.8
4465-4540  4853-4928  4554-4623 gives -3.68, 12.6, 13.5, 13.7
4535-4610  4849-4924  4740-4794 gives -2.27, 13.1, 14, 13.7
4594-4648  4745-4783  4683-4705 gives 1.23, 13.7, 13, 13.9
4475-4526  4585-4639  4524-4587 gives 2.59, 12.9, 12.8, 13.8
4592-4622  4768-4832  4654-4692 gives 2.46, 13.8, 13.1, 14.3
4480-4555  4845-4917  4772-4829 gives -3.91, 12.7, 14.4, 13.7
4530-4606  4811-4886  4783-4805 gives -1.28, 12.9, 14.4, 13.8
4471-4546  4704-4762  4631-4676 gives 0.70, 12.6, 13.1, 13.7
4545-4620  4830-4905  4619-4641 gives -1.08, 13.3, 14.1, 13.7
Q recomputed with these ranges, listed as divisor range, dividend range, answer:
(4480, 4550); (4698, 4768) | 1.07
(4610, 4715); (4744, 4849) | 1.07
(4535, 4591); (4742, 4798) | 1.08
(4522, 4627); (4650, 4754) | 1.01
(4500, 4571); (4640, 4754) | 1.03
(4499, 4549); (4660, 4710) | 1.02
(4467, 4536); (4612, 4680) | 1.07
